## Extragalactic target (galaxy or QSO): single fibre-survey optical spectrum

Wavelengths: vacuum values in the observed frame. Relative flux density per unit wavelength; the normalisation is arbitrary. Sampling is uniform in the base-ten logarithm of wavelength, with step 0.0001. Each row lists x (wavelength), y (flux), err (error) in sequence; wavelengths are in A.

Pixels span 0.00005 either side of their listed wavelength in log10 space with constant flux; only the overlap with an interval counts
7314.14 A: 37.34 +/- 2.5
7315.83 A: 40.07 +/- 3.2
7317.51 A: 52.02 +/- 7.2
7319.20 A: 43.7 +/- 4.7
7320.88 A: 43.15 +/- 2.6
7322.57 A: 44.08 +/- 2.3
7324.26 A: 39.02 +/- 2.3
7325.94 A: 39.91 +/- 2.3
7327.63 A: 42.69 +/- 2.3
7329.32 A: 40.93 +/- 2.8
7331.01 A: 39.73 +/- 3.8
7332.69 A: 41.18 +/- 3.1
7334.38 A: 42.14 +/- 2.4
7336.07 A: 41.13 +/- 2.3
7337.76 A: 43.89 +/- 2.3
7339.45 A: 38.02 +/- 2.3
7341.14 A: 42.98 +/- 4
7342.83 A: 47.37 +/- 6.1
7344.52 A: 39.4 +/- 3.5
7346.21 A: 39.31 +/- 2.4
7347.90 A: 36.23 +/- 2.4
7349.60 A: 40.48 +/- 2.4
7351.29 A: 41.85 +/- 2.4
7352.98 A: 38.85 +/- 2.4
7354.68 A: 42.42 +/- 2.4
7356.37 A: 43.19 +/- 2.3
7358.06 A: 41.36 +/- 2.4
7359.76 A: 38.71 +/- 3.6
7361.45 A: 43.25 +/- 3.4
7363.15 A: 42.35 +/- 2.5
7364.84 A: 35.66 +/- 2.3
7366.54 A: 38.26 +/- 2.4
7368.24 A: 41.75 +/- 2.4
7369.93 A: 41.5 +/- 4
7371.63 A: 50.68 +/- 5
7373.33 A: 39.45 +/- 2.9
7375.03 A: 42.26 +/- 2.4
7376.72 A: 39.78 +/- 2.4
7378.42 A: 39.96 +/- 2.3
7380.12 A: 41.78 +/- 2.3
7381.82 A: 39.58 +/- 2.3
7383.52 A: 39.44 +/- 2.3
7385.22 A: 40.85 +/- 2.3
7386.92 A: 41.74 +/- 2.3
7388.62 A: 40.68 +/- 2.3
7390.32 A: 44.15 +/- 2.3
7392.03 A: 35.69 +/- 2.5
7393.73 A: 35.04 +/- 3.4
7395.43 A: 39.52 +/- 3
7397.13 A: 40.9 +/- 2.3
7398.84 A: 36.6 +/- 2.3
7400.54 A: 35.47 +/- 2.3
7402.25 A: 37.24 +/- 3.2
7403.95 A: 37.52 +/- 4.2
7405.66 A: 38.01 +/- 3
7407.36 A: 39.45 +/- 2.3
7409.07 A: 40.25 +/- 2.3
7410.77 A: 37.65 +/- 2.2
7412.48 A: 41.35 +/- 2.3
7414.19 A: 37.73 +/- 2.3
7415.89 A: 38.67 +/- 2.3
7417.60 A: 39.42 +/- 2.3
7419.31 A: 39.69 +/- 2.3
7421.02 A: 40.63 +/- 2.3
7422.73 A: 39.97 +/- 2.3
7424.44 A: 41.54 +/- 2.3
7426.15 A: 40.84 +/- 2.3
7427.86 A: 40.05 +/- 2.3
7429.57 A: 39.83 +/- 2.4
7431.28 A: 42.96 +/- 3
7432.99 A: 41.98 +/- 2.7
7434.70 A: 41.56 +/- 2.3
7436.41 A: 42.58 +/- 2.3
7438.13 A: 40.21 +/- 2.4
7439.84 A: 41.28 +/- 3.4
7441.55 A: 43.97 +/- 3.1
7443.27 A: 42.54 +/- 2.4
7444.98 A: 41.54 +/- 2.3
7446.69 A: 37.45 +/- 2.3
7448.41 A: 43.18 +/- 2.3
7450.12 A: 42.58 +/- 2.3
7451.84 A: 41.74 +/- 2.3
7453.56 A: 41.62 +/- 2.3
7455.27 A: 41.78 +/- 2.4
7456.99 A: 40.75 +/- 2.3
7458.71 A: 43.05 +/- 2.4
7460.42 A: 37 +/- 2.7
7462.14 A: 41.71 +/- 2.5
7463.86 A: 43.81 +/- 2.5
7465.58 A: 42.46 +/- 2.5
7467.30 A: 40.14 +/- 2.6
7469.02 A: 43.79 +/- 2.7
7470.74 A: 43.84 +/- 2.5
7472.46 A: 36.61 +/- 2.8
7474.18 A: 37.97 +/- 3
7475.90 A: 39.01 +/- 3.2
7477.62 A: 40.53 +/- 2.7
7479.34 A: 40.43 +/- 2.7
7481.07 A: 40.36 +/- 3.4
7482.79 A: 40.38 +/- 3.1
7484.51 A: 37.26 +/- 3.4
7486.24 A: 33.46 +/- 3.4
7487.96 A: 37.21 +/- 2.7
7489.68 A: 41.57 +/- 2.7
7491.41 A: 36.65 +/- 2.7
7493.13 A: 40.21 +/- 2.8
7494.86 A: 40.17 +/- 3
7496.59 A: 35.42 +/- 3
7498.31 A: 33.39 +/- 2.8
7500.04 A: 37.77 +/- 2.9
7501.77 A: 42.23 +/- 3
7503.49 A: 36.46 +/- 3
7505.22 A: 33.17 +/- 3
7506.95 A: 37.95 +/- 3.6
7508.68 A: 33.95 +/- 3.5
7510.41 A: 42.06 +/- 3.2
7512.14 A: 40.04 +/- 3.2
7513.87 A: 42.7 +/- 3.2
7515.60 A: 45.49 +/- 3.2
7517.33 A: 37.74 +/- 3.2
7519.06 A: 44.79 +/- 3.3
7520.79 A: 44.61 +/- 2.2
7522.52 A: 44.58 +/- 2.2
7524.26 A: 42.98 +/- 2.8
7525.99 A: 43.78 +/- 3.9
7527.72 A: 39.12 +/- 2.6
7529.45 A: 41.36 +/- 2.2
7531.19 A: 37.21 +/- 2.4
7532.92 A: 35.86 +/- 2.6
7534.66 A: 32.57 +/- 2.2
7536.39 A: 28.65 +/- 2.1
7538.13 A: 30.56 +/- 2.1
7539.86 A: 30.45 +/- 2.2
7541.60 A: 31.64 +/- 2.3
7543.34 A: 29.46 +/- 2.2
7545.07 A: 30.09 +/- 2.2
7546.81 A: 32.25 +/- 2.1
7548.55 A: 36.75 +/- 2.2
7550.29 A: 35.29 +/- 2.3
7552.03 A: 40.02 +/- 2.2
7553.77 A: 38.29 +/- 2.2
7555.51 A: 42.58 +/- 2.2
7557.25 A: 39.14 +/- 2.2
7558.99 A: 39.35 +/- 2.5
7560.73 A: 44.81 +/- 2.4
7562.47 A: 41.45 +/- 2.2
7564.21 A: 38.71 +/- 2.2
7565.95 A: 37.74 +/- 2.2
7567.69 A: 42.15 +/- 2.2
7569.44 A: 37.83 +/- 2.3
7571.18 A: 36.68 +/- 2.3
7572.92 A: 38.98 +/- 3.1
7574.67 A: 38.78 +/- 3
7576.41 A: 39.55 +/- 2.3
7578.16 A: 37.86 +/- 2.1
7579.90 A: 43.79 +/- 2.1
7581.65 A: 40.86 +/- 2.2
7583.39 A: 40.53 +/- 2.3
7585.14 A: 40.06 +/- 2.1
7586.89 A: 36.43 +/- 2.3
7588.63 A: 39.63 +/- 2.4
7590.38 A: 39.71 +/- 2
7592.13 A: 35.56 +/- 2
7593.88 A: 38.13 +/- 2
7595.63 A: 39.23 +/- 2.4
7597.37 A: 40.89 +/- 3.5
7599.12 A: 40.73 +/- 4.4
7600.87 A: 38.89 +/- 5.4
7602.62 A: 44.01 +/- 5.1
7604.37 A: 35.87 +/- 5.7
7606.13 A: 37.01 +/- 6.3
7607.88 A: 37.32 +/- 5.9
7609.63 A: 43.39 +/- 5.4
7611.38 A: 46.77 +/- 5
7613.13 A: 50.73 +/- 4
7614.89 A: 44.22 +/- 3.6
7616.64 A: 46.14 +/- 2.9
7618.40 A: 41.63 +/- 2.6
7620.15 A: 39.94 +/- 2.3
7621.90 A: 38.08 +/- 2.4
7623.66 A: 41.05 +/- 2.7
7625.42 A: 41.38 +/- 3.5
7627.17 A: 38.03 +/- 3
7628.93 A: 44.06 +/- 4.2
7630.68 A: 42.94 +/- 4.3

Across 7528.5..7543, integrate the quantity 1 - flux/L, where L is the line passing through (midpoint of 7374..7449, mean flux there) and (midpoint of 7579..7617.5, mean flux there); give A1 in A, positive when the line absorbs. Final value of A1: 2.6 A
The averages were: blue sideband 40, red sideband 40.9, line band 33.4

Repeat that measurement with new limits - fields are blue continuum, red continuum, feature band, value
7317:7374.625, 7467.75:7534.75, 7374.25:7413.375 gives 1.53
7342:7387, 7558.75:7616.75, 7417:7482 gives -0.50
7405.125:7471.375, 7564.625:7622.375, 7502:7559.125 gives 4.15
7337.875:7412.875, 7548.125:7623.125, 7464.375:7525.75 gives 0.72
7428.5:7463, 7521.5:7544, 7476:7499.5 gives 0.39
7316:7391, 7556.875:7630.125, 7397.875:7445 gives 1.37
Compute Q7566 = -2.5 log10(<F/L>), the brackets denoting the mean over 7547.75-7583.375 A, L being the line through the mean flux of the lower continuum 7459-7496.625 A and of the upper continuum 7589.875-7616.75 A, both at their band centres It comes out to 0.03 mag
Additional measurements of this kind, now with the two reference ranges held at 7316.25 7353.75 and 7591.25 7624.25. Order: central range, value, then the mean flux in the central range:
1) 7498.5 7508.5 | 0.12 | 37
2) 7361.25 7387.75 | 0.01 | 41.1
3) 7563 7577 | 0.06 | 38.9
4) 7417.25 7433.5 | 0.02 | 40.7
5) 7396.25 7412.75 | 0.09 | 38.3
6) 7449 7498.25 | 0.04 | 40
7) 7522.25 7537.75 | 0.09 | 38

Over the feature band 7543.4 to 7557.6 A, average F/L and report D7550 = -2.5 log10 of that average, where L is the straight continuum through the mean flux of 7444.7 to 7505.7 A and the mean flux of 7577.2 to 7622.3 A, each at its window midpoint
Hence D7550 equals 0.11 mag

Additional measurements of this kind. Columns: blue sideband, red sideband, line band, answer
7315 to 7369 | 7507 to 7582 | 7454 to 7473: -0.049 mag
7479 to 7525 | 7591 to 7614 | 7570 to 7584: 0.020 mag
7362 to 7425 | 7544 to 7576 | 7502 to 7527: -0.056 mag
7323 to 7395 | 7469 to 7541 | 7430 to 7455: -0.059 mag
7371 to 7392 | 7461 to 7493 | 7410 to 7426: 0.030 mag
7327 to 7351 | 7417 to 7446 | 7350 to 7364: -0.009 mag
